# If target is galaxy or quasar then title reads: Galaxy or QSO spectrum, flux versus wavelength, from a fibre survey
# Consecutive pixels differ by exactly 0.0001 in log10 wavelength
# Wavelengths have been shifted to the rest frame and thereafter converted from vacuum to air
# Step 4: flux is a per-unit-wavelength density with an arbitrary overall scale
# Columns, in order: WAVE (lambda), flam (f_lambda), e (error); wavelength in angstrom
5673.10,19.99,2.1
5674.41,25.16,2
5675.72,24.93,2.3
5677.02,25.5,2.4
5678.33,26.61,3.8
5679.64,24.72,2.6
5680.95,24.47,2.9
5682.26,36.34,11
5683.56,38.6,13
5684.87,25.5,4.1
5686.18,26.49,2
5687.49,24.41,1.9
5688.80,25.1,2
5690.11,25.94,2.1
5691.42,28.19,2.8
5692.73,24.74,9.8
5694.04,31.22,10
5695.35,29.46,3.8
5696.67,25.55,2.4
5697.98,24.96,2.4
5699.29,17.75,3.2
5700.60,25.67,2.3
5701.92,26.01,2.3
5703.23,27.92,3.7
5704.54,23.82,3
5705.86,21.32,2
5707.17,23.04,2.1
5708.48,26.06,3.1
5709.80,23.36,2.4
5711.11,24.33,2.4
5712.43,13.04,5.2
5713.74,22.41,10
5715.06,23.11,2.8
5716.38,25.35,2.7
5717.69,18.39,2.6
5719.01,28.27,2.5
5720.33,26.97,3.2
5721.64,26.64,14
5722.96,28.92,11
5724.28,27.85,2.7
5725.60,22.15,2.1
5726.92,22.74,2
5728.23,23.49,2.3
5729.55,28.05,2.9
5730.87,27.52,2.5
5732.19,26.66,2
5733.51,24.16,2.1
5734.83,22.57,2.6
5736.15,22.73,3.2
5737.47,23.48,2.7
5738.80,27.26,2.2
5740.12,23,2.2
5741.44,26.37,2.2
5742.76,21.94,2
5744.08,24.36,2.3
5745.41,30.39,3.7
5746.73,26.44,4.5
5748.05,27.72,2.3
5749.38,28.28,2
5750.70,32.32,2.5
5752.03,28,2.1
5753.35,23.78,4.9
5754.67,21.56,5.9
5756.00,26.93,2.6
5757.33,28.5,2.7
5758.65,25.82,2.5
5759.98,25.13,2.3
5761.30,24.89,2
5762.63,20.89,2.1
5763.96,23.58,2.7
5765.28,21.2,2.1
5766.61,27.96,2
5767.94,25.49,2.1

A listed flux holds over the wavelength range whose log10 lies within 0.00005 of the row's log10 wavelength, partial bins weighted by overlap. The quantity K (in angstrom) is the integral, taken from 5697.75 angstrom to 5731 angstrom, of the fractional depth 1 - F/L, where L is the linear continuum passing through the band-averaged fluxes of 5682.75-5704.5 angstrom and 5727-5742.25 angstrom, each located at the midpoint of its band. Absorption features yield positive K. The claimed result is 2.1 angstrom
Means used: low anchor 26.7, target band 24.1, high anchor 24.9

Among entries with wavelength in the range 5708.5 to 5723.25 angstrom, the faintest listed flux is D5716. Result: 13.04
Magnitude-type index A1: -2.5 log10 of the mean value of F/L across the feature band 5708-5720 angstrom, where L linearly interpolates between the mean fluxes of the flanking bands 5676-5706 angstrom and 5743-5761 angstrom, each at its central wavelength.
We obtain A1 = 0.171 mag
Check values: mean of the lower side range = 26.6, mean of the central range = 22.8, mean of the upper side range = 26.7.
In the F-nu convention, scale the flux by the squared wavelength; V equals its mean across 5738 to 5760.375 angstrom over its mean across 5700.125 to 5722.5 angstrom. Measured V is 1.12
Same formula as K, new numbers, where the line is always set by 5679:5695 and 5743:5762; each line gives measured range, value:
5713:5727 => 1.28 angstrom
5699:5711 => 1.54 angstrom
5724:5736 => 1.00 angstrom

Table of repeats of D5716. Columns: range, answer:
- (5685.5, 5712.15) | 17.75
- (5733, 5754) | 21.94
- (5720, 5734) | 22.15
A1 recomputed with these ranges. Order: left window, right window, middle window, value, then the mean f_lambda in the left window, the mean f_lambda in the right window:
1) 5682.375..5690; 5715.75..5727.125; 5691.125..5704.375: 0.059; 28.5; 25.4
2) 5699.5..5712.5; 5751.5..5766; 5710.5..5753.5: -0.043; 23.7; 24.6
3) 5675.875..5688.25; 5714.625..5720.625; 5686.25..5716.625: 0.064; 27.9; 24.3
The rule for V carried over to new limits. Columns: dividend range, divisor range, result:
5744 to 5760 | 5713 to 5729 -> 1.11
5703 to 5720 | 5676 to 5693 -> 0.85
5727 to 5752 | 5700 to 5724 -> 1.08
